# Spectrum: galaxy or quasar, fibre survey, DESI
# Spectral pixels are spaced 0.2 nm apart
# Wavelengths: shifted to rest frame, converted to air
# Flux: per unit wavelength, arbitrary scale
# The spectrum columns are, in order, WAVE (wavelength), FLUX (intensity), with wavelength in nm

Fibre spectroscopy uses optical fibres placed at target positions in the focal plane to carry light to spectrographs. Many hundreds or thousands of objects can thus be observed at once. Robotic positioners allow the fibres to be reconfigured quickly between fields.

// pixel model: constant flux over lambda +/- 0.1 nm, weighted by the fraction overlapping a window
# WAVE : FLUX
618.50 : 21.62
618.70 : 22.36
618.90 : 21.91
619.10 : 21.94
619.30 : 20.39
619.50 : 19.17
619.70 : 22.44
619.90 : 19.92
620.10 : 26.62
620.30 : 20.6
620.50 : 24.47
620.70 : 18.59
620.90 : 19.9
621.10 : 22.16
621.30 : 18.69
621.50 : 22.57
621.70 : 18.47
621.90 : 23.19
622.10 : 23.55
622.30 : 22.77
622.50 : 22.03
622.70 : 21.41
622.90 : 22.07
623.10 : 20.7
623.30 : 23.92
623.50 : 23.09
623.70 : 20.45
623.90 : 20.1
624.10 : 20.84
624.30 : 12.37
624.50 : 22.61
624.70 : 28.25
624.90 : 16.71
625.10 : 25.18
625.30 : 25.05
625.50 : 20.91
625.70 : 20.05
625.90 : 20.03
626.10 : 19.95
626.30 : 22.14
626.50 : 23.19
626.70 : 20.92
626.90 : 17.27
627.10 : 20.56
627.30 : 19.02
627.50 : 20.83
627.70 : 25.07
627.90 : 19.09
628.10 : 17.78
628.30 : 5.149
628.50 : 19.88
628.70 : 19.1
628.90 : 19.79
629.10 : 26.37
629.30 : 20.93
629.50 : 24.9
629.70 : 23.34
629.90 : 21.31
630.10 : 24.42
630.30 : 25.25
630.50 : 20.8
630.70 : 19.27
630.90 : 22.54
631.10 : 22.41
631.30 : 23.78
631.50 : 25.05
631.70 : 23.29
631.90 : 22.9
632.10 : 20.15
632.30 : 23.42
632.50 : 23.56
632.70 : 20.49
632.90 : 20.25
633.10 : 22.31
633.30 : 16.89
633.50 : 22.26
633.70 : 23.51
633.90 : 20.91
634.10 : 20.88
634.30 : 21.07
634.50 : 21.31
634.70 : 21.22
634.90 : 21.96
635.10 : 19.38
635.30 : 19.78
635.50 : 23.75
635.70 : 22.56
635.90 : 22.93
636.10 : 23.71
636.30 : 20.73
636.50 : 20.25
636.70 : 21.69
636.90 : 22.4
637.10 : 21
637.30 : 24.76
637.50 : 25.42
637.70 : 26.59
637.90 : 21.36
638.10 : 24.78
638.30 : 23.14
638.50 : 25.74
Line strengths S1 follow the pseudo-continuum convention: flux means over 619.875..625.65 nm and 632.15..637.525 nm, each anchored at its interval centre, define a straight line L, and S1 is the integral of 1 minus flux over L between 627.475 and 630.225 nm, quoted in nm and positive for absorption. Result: 0.14 nm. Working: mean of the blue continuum 21.6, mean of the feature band 20.6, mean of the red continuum 21.7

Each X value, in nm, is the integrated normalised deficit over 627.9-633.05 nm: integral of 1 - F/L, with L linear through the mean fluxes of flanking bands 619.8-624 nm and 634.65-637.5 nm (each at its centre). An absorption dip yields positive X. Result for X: 0.11 nm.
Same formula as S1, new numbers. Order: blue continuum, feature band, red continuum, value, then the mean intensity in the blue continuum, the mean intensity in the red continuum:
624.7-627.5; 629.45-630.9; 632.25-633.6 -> -0.102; 21.1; 21.2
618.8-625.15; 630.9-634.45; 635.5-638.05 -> 0.080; 21.4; 22.9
